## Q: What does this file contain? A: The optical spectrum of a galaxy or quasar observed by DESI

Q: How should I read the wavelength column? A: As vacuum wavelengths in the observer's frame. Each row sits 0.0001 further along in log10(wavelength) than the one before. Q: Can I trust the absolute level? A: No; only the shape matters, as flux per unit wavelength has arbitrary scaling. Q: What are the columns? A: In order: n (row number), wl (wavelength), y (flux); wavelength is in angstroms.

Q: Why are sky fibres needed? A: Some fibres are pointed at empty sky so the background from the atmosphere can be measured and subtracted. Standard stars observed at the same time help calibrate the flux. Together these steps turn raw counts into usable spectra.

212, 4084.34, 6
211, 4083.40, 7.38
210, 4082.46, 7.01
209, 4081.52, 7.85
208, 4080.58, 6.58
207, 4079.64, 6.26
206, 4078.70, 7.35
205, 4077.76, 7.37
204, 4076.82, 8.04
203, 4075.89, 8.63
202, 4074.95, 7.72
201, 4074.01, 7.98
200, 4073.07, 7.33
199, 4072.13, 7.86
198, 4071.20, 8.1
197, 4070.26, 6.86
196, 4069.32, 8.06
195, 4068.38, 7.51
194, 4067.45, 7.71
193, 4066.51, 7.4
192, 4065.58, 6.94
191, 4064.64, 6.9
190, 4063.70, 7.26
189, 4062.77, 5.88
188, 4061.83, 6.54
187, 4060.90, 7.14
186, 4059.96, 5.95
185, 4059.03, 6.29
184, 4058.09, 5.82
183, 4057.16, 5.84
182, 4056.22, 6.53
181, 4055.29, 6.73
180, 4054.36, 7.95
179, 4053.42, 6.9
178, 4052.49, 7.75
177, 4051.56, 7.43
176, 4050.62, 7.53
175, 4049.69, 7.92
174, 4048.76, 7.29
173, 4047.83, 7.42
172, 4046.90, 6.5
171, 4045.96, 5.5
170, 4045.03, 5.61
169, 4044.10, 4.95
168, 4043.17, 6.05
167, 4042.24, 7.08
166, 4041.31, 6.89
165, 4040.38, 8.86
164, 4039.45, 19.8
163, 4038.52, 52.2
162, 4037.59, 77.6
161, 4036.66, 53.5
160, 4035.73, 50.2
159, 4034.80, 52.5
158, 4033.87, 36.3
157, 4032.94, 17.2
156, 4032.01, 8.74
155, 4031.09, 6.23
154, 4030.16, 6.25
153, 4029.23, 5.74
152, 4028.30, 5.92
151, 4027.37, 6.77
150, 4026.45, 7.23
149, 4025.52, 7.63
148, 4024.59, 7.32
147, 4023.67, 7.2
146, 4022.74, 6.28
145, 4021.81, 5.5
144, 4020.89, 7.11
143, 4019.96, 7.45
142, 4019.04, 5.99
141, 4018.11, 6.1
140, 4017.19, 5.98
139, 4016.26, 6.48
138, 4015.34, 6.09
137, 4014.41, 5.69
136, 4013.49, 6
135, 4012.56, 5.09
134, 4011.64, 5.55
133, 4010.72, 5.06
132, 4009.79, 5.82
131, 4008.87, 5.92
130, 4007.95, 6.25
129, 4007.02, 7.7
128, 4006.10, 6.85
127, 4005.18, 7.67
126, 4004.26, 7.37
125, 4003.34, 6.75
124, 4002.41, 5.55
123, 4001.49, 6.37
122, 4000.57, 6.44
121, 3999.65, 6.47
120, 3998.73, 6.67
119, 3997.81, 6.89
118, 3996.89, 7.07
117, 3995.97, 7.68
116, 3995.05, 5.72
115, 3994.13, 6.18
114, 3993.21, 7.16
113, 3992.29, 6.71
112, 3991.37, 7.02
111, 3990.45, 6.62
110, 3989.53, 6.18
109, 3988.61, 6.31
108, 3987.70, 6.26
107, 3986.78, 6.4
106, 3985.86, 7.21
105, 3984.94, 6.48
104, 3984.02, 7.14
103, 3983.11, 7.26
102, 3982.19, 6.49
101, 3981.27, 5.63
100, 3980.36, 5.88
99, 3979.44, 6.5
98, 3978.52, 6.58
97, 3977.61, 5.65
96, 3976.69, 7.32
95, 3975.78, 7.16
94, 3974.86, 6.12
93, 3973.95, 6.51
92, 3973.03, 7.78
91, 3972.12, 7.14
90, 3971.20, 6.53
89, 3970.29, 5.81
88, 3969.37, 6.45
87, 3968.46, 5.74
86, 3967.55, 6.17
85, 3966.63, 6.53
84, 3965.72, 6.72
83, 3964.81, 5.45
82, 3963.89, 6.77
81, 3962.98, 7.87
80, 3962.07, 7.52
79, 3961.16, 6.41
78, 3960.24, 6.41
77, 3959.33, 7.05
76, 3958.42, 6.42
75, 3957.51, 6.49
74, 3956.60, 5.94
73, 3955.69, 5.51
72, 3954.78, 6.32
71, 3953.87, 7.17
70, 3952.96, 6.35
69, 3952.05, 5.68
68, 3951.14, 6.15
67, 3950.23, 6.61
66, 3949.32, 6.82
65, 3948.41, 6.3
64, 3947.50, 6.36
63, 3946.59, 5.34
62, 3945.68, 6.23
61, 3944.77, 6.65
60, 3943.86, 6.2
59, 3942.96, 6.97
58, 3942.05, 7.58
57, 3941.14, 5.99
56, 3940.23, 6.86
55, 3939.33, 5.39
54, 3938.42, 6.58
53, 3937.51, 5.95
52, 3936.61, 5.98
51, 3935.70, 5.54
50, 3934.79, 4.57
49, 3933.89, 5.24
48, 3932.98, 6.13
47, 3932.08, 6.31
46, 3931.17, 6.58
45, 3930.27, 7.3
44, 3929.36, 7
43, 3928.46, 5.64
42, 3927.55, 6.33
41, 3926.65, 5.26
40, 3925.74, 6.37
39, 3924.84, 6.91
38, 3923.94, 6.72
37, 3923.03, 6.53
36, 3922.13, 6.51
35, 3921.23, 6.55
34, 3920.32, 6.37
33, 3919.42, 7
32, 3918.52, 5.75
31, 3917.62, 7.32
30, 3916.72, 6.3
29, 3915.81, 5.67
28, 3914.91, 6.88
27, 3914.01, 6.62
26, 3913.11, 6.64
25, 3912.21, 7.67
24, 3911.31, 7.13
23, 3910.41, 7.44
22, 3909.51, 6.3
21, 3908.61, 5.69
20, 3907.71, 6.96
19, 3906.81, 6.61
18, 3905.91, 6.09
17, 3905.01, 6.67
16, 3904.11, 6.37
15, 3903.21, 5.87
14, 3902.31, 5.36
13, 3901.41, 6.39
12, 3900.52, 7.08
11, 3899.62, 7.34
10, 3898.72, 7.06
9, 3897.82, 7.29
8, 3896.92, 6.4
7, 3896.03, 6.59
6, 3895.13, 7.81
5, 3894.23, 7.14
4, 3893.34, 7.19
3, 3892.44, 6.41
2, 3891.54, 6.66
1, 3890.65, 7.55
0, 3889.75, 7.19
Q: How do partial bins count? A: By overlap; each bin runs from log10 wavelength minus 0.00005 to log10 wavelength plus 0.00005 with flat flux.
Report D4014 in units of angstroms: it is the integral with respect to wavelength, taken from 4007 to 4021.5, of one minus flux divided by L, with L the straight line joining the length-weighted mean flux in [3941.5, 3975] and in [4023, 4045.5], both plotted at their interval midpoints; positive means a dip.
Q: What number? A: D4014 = 9.0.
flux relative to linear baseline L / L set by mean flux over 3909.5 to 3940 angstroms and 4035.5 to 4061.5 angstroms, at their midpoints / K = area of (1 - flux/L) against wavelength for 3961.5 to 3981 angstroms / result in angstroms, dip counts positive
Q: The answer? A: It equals 5.7 angstroms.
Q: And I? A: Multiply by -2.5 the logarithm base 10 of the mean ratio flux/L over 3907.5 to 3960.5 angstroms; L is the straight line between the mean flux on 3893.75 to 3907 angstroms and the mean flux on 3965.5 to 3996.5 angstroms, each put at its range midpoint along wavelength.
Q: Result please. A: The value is 0.04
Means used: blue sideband 6.67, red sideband 6.56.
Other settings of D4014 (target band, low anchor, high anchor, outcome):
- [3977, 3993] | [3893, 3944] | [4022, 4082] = 4.5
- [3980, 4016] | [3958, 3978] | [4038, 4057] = 6.4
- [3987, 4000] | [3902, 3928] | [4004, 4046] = 5.4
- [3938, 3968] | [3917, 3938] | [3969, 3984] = -0.1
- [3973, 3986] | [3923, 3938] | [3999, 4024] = -0.7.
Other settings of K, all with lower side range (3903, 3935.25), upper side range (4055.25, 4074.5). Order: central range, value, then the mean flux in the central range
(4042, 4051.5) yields 0.4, 6.61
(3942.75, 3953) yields 0.4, 6.29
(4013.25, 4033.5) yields -1.1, 7.19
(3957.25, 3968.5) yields 0.0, 6.61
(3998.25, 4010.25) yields 0.3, 6.61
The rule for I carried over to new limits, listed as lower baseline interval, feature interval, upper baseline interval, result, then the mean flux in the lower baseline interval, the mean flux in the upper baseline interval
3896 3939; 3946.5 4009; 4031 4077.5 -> 0.38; 6.43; 13.1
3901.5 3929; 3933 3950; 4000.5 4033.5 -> 0.07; 6.45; 6.85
